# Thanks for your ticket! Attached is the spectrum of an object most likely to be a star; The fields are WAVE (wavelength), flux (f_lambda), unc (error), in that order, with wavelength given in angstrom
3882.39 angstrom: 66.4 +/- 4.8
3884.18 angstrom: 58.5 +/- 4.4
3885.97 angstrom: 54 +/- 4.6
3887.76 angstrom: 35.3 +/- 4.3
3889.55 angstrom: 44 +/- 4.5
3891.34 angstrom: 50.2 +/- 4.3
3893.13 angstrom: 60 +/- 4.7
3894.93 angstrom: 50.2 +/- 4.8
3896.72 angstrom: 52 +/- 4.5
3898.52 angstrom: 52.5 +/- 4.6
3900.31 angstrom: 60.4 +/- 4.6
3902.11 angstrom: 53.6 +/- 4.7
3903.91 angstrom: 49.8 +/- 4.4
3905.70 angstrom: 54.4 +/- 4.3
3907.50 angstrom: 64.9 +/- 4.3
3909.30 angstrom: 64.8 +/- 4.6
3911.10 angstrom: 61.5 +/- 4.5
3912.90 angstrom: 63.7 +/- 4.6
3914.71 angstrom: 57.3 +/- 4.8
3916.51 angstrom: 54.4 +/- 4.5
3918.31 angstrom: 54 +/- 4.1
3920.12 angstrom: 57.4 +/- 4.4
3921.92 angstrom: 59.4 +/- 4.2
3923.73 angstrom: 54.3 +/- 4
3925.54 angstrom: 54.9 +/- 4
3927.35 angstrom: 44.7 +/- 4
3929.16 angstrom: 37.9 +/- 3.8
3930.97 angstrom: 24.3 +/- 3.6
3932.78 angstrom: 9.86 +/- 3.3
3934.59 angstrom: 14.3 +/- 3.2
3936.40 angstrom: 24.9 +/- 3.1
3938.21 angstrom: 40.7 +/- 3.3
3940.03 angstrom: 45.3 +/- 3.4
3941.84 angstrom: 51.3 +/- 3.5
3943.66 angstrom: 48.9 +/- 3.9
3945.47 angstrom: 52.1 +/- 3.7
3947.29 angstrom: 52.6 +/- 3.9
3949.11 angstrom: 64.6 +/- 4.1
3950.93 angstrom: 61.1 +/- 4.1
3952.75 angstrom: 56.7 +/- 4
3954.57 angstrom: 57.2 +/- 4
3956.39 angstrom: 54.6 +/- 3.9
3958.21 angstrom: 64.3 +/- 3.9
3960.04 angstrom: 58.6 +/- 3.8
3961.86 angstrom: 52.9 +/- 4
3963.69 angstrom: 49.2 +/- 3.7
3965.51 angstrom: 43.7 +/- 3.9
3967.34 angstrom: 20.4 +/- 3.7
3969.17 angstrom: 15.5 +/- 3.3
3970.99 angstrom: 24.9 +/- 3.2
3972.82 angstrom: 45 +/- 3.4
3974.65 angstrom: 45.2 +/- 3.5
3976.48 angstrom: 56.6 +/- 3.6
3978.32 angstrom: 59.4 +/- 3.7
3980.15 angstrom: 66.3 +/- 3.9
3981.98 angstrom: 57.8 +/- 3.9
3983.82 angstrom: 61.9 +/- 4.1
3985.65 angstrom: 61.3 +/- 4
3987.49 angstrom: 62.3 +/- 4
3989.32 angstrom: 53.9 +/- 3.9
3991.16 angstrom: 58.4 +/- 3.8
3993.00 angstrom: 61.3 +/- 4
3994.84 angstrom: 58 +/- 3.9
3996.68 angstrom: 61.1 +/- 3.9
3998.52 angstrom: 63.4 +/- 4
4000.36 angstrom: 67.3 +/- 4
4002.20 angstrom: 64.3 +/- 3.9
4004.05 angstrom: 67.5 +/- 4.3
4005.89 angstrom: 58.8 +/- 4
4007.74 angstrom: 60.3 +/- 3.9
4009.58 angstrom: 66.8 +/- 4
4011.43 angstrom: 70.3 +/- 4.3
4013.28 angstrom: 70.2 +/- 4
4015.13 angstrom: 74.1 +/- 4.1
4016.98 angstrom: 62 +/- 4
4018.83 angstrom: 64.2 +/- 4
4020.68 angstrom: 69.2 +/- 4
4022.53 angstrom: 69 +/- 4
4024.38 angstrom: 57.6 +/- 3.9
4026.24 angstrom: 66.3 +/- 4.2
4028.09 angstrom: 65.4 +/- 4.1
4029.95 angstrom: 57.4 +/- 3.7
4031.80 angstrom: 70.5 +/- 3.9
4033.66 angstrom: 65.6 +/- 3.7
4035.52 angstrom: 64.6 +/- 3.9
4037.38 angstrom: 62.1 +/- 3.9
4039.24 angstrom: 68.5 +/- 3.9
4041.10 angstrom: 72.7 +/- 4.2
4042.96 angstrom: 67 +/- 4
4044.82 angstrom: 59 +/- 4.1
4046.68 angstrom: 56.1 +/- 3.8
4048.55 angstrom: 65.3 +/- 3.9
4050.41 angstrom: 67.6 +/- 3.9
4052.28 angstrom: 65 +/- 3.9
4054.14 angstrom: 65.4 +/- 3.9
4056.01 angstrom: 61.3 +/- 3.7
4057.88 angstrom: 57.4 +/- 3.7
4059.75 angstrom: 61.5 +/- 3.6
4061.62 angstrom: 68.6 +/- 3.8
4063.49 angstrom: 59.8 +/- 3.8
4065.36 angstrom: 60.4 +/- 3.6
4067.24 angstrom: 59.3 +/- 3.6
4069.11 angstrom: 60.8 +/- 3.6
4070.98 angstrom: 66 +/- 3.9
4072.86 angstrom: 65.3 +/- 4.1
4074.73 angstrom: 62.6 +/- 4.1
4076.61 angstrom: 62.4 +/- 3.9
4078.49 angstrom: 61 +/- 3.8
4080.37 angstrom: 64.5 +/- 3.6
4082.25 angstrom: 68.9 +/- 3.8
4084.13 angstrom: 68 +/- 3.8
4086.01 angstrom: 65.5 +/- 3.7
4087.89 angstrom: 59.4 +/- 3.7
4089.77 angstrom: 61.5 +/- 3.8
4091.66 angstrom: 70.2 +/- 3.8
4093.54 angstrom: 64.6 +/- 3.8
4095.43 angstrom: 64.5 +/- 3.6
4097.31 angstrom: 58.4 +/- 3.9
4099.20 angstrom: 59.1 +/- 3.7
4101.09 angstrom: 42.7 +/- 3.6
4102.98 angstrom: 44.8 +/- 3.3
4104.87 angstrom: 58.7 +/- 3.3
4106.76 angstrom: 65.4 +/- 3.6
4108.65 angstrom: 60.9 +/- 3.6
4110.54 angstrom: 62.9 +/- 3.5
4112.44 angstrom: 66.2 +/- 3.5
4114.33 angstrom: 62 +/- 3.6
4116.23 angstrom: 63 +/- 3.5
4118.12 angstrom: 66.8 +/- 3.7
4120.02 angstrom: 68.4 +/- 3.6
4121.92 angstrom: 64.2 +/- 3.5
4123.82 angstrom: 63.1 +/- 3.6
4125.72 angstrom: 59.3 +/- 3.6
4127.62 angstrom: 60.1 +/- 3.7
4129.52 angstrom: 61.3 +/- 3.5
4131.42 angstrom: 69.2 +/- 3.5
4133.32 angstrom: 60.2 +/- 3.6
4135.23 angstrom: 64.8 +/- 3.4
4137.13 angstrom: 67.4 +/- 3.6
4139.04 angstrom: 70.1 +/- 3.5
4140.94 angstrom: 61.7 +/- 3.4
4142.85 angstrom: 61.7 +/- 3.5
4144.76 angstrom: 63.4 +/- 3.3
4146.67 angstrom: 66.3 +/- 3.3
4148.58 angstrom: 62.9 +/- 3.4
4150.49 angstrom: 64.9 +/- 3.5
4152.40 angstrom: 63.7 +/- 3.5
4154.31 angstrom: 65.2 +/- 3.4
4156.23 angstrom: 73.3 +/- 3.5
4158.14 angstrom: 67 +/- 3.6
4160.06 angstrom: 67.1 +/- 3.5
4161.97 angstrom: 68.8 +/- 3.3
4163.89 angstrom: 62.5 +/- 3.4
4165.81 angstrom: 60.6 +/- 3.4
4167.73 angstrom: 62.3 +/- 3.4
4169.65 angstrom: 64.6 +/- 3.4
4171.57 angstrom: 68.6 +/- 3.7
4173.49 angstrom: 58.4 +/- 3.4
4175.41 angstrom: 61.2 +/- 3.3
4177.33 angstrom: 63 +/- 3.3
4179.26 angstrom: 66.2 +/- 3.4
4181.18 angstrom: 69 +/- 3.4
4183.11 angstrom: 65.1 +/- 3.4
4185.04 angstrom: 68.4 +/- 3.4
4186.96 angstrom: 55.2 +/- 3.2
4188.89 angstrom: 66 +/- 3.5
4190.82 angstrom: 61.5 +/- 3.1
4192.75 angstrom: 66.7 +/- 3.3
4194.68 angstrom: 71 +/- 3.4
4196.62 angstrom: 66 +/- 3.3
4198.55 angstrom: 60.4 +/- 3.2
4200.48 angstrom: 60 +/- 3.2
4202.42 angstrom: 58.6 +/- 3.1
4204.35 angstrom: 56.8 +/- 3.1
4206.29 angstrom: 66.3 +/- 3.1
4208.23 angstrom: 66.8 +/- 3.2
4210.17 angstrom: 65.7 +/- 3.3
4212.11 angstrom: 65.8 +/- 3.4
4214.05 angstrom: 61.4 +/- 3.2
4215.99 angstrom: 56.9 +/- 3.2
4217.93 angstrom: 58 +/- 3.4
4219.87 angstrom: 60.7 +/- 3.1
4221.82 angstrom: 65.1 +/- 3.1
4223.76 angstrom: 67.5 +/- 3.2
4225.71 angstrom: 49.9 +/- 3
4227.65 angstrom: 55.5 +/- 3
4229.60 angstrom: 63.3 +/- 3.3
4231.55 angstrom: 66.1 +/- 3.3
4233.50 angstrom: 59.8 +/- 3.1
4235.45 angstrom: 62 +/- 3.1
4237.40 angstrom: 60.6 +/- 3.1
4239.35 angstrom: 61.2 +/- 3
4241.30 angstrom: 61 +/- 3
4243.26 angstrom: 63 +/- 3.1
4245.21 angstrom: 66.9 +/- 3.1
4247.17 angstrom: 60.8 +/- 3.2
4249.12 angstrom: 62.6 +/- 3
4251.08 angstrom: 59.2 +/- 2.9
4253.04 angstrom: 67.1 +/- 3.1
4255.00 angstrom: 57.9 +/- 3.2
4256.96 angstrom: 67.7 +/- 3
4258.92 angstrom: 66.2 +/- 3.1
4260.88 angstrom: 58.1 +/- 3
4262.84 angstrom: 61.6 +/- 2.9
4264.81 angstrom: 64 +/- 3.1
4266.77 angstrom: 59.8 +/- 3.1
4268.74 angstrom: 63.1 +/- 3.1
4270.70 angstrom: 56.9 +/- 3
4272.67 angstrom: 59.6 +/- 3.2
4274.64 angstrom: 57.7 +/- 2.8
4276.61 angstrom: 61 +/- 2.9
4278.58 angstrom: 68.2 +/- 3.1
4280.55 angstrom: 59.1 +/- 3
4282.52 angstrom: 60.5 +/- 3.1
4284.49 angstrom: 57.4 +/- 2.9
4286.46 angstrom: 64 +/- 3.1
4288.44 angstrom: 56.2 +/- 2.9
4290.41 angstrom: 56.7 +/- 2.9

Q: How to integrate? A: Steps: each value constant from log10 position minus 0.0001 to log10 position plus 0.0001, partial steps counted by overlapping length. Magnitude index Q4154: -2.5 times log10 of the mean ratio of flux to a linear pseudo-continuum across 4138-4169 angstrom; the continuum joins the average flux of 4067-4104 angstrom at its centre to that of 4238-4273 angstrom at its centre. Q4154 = -0.057 mag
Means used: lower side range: 61.5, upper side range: 62.1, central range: 65.1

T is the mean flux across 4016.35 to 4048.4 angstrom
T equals 64.6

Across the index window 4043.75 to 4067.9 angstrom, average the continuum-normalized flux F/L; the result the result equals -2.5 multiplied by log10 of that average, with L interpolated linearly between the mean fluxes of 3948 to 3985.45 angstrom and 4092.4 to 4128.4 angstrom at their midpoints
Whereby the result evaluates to -0.09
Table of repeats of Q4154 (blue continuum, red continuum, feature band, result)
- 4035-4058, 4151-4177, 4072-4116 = 0.047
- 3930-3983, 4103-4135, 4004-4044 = -0.243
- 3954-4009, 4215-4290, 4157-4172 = -0.108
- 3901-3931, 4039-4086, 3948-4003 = 0.078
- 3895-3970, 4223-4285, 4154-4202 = -0.108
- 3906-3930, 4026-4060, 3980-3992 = 0.010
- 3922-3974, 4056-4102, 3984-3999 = -0.197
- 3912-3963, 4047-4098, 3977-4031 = -0.130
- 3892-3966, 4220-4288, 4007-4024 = -0.240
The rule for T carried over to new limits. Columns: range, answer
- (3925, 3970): 44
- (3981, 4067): 63.6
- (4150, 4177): 64.8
